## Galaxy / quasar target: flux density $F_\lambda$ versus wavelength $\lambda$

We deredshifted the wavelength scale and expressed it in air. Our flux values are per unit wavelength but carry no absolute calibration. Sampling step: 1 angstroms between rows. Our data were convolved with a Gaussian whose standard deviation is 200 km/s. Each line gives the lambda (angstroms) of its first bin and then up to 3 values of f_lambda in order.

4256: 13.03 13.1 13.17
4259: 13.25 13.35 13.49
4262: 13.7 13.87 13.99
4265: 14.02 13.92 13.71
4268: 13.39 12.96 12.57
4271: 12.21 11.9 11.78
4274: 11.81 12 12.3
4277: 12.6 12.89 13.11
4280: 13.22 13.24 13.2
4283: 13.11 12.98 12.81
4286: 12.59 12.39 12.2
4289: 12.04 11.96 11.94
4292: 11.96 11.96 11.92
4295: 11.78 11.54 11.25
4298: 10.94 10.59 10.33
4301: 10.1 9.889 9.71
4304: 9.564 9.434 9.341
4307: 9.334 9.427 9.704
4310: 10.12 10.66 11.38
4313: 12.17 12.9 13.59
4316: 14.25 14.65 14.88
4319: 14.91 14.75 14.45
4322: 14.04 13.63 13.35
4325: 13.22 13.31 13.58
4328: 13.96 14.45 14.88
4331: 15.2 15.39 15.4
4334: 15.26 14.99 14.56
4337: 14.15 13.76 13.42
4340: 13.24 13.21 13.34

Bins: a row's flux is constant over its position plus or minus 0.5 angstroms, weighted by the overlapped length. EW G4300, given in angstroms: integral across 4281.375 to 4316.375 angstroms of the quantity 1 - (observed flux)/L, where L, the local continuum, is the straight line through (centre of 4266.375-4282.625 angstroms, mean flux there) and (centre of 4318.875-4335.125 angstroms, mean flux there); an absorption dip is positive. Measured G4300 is 5.3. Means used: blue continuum 12.7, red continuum 14.4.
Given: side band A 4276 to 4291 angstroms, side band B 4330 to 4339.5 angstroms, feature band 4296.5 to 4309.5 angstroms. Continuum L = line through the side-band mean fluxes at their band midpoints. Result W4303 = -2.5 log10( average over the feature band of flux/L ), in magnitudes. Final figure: 0.32 mag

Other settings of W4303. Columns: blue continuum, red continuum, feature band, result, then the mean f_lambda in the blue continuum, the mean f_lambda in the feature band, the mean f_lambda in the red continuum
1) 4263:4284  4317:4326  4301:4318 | 0.24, 12.9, 11.1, 14.1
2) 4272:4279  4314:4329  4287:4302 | 0.14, 12.3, 11.4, 14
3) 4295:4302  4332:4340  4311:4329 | -0.06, 10.8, 13.6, 14.5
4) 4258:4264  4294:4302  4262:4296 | -0.04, 13.5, 12.7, 10.9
